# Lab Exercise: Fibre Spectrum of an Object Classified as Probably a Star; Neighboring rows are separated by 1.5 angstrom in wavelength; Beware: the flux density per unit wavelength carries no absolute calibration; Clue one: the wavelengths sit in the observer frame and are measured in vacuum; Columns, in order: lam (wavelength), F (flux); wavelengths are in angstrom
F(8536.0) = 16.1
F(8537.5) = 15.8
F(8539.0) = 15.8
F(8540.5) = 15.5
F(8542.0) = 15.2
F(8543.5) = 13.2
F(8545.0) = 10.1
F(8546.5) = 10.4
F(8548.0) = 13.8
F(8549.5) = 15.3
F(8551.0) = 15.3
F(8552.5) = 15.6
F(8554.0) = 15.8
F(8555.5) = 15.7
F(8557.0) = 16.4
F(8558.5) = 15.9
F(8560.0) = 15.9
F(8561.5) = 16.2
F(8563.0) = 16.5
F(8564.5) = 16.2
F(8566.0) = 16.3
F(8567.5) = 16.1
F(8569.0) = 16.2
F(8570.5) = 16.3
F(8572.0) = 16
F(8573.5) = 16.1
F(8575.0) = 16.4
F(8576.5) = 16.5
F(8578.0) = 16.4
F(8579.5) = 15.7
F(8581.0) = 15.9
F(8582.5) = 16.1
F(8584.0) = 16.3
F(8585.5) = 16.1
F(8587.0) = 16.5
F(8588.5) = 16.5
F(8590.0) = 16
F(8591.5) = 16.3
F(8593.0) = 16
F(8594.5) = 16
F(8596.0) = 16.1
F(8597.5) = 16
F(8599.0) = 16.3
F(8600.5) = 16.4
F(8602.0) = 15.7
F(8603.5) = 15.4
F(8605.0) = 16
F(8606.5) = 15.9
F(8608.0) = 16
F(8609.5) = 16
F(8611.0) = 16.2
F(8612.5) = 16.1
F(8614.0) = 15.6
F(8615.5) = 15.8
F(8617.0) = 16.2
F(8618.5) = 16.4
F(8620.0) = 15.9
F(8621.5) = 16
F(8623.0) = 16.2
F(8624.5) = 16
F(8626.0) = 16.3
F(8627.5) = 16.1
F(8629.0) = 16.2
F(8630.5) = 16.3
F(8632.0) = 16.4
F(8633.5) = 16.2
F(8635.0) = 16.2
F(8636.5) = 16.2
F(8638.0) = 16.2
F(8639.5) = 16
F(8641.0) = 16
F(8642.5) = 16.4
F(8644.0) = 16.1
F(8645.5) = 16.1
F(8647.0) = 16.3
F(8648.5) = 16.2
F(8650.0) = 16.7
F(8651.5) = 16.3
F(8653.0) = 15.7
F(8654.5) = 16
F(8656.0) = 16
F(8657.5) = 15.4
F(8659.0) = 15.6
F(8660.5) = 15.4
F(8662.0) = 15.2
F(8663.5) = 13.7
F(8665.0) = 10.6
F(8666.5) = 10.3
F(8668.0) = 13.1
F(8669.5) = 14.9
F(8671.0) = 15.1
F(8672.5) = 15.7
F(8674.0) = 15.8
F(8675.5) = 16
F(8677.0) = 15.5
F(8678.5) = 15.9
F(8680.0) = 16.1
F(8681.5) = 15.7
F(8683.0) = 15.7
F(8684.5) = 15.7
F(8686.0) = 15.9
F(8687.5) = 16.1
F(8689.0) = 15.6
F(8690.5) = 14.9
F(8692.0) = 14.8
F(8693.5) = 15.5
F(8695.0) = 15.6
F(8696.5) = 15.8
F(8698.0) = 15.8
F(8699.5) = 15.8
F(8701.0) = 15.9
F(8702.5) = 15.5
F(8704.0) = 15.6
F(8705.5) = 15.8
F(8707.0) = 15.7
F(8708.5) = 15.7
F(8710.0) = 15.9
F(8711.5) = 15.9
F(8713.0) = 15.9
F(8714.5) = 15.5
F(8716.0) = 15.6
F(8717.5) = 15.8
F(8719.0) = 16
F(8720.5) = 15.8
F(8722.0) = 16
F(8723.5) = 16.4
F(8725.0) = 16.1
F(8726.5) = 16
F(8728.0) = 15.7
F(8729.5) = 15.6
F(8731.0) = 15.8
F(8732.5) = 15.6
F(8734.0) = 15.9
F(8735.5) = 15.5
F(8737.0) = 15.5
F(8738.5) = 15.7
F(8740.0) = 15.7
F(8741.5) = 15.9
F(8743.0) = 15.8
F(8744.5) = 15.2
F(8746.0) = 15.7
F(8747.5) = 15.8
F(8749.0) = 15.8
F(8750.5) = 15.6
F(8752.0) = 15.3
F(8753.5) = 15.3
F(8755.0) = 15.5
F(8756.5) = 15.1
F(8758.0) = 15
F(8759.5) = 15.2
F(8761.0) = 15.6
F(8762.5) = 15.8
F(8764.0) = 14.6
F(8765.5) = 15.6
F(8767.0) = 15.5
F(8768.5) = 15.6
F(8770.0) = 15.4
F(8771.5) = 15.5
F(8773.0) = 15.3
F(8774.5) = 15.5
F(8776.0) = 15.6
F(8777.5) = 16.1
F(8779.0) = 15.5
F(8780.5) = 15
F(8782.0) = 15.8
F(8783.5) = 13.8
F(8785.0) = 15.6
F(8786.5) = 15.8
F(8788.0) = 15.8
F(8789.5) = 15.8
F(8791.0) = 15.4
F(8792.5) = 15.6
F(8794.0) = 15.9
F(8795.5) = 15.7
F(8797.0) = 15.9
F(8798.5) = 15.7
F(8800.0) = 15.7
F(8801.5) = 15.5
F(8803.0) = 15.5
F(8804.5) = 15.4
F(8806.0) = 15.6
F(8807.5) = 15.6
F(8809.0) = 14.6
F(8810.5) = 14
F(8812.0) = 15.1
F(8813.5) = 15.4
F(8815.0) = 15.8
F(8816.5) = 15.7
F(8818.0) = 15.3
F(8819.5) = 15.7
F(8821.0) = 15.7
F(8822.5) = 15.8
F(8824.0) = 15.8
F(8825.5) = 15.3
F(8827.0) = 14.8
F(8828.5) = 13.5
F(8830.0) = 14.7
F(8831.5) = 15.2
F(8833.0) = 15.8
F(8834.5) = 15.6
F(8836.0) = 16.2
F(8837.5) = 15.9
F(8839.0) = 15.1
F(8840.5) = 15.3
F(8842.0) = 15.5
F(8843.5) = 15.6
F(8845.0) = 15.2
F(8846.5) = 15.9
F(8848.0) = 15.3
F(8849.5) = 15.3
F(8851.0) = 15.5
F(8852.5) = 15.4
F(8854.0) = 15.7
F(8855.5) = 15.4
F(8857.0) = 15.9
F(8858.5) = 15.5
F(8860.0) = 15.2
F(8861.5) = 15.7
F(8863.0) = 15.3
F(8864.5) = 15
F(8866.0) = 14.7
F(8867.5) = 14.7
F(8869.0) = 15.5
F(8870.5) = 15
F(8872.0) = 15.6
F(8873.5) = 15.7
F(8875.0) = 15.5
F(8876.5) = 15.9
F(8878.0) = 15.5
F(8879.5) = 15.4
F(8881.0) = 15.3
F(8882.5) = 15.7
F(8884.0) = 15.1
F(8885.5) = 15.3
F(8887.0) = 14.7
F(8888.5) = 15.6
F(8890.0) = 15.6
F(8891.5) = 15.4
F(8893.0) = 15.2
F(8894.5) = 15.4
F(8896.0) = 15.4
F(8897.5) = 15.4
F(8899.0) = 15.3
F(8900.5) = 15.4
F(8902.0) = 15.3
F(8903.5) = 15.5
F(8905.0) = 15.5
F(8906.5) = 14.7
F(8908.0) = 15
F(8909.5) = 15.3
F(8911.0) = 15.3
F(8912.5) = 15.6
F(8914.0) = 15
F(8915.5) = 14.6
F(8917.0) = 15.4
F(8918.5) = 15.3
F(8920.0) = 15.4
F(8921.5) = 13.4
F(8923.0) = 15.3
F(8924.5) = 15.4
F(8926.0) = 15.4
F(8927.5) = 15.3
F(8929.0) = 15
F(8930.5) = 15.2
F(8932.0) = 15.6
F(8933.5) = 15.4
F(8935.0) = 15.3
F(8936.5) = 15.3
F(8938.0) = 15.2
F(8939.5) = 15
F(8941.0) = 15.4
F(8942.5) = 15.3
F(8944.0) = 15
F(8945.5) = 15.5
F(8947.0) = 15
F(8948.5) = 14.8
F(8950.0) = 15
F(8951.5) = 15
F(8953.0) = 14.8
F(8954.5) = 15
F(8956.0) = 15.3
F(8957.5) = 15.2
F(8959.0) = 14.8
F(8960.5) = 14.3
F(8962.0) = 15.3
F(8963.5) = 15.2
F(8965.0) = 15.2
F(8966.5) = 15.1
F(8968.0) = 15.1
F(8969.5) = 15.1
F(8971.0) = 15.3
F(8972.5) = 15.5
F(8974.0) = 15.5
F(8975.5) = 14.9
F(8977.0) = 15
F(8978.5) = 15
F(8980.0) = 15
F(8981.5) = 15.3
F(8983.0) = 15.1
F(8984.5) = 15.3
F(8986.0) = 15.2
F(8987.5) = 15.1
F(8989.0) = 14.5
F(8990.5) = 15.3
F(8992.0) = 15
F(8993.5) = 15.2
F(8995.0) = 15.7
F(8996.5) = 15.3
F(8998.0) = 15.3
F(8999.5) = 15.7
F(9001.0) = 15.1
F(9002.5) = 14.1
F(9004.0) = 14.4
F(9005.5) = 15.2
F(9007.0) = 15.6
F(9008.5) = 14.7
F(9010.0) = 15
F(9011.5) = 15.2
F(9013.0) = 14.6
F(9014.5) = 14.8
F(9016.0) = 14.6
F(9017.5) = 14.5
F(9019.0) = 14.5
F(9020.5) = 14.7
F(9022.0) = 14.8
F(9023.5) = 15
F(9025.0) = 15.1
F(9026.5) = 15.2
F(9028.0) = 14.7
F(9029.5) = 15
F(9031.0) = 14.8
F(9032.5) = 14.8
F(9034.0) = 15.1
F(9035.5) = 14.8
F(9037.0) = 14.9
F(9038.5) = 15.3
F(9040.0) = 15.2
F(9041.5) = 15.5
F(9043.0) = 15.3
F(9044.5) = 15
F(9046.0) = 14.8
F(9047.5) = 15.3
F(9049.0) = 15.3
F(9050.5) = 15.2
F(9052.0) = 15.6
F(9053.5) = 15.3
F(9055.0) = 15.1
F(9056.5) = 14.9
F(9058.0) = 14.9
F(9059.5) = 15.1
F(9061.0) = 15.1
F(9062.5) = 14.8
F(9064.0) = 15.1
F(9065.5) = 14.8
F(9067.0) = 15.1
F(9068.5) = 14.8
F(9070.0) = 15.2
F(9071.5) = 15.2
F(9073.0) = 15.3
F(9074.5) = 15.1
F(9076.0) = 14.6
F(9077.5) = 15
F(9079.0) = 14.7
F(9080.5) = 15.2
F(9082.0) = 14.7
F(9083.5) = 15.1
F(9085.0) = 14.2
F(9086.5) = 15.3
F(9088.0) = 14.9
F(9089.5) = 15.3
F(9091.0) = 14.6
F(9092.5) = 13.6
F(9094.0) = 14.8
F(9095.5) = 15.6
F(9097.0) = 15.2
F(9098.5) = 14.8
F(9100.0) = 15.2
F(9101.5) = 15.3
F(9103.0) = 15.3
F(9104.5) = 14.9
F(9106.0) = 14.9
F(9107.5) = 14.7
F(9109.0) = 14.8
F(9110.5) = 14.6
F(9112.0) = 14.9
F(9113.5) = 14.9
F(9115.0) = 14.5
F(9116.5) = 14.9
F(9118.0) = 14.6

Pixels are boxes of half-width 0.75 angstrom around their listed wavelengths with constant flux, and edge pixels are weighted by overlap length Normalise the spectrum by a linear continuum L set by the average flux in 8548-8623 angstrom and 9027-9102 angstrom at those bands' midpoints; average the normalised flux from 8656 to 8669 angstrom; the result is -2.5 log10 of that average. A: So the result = 0.150 mag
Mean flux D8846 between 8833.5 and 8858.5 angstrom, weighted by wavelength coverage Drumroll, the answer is 15.6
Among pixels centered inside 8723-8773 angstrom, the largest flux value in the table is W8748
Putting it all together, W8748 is 16.4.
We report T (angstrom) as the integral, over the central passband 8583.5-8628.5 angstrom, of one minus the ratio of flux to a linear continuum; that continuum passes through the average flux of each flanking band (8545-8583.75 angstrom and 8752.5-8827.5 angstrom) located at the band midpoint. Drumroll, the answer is -1.4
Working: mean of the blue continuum 15.6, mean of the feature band 16.1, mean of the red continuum 15.4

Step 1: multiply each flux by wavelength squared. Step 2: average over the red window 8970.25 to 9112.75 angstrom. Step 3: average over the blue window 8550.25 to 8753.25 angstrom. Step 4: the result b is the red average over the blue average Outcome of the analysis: 1.0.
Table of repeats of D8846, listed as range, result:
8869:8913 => 15.4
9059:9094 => 14.9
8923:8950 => 15.2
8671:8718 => 15.7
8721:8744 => 15.8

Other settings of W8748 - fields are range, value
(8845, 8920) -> 15.9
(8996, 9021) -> 15.7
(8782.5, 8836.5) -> 16.2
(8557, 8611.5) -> 16.5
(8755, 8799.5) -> 16.1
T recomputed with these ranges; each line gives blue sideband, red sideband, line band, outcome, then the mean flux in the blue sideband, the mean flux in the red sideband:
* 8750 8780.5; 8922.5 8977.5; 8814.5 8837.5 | -0.1 angstrom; 15.4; 15.2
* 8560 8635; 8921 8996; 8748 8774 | 0.5 angstrom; 16.1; 15.1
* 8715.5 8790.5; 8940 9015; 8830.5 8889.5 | -0.3 angstrom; 15.6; 15.1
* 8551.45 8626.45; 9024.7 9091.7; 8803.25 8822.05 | 0.3 angstrom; 16.1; 15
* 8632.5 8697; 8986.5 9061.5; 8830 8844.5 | -0.3 angstrom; 15.4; 15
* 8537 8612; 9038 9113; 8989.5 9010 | 0.0 angstrom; 15.7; 15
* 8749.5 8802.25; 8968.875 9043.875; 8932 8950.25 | -0.1 angstrom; 15.5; 15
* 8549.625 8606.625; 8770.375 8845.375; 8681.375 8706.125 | 0.2 angstrom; 16.1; 15.4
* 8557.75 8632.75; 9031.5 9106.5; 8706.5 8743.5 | 0.0 angstrom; 16.1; 15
